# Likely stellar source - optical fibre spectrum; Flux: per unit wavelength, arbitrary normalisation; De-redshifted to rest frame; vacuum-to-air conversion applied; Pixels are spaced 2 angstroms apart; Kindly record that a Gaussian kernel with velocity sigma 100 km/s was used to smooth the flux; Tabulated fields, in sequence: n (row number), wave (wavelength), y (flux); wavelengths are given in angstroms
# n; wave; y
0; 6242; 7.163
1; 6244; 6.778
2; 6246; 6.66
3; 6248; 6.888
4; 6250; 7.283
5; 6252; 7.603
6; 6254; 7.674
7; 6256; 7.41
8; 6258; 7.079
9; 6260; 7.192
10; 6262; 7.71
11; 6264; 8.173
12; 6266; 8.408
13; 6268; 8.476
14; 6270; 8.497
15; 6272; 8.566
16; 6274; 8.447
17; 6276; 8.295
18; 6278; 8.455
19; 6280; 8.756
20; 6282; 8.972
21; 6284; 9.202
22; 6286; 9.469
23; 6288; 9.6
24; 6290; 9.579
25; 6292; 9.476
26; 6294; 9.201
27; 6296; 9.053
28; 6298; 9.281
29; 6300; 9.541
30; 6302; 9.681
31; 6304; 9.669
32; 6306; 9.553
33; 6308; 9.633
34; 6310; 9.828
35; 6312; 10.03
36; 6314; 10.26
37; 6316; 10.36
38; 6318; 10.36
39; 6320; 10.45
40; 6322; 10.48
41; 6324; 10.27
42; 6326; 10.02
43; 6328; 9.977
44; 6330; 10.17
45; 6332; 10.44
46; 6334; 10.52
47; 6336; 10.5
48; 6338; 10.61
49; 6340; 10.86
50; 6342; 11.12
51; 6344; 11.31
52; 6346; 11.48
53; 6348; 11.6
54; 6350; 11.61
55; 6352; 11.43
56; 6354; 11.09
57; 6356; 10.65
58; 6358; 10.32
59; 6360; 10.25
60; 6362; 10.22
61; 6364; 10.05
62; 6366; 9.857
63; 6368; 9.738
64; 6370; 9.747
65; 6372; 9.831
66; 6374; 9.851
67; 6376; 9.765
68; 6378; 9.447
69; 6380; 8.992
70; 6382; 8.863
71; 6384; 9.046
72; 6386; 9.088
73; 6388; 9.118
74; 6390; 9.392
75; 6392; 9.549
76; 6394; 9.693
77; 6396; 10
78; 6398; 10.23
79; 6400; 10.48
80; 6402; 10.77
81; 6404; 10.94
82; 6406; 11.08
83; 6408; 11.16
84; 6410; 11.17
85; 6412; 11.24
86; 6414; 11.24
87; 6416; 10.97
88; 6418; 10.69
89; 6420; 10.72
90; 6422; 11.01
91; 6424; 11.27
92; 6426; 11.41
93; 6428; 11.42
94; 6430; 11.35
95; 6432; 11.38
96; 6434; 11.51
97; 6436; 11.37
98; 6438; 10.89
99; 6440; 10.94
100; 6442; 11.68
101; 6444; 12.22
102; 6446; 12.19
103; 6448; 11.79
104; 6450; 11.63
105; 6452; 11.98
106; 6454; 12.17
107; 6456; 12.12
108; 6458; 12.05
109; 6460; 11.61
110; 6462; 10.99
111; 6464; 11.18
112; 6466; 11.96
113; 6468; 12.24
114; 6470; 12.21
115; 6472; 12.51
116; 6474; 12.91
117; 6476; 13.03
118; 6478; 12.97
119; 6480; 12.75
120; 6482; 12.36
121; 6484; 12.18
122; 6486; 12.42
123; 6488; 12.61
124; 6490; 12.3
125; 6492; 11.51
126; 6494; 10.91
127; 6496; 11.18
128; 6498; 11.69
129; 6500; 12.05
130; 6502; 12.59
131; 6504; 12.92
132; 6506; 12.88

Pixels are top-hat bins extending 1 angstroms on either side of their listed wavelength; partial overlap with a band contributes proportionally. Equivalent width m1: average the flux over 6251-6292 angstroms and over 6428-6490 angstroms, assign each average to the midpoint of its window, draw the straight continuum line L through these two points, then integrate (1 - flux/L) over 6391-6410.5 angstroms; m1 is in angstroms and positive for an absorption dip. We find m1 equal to 0.7 angstroms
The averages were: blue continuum 8.4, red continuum 12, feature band 10.5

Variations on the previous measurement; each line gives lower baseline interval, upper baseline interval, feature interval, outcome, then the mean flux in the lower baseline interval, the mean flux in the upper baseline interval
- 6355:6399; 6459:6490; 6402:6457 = -1.5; 9.71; 12.3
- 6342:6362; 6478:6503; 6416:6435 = 0.7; 11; 12.1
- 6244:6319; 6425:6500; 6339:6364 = -2.5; 8.74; 11.9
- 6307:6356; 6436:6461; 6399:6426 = 1.0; 10.6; 11.8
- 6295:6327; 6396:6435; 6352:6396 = 3.3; 9.9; 11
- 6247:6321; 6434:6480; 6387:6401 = 1.4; 8.87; 11.9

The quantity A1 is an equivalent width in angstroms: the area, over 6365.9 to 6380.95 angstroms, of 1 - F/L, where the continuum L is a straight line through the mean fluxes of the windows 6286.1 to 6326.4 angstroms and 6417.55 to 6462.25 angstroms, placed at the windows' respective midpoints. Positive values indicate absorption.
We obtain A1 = 1.4 angstroms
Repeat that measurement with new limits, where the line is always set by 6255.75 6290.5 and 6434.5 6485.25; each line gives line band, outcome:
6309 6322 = -1.36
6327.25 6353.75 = -3.17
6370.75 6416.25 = 2.90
